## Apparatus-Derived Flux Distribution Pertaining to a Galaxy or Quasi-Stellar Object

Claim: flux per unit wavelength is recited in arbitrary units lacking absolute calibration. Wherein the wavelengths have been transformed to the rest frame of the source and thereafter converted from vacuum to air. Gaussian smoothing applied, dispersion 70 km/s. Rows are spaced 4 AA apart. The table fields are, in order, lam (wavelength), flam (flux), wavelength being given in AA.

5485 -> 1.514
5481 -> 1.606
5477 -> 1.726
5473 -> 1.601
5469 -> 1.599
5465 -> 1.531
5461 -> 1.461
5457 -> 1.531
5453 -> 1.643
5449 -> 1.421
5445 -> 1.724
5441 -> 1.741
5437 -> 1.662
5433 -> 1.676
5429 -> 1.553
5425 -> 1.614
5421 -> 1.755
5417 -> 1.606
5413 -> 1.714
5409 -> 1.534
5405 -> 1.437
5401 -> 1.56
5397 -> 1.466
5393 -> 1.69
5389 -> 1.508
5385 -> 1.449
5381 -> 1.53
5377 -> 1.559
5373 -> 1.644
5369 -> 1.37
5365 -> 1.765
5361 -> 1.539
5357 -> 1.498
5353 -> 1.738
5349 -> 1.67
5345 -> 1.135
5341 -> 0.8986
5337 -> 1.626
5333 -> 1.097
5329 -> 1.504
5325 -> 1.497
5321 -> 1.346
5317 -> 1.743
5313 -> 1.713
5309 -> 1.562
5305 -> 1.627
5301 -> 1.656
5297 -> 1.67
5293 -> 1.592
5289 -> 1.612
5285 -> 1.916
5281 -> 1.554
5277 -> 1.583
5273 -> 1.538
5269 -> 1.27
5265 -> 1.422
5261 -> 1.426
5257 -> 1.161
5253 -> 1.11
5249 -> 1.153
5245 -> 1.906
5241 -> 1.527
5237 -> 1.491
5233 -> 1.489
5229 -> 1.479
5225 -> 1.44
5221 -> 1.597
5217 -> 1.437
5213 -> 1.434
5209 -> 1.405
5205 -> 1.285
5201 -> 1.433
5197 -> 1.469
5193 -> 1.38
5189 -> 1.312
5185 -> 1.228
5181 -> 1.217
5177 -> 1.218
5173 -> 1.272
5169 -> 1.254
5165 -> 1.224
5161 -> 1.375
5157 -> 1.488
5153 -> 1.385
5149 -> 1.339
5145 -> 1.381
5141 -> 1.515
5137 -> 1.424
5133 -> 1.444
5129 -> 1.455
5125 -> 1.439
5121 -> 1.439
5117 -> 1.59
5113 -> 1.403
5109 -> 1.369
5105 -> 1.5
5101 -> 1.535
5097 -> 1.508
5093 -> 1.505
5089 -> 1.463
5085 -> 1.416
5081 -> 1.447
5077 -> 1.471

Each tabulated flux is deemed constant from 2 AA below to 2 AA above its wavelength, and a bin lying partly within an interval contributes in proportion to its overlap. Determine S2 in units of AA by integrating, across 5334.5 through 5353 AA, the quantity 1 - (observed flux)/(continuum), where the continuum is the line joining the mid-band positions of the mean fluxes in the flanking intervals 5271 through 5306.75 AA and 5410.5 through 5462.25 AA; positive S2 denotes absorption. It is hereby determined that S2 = 3.0 AA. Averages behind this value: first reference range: 1.64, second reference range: 1.62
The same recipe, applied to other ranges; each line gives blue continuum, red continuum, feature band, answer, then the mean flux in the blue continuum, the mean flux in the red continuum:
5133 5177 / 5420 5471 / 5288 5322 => -3.0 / 1.36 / 1.61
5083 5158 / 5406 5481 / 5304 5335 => 0.9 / 1.45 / 1.61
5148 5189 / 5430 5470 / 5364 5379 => -0.6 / 1.3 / 1.6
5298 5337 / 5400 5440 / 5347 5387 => -0.1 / 1.54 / 1.62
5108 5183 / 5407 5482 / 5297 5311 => -1.1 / 1.38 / 1.62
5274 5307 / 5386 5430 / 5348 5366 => -0.3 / 1.65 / 1.58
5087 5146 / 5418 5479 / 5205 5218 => 0.9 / 1.47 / 1.62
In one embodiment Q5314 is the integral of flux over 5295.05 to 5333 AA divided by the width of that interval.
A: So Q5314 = 1.56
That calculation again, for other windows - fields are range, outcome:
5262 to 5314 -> 1.59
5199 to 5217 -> 1.39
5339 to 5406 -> 1.5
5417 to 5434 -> 1.64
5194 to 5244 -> 1.46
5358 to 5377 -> 1.57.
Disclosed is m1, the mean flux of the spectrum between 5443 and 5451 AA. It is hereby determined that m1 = 1.57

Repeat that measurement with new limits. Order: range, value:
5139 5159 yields 1.42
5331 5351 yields 1.29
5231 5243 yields 1.5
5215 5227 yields 1.49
